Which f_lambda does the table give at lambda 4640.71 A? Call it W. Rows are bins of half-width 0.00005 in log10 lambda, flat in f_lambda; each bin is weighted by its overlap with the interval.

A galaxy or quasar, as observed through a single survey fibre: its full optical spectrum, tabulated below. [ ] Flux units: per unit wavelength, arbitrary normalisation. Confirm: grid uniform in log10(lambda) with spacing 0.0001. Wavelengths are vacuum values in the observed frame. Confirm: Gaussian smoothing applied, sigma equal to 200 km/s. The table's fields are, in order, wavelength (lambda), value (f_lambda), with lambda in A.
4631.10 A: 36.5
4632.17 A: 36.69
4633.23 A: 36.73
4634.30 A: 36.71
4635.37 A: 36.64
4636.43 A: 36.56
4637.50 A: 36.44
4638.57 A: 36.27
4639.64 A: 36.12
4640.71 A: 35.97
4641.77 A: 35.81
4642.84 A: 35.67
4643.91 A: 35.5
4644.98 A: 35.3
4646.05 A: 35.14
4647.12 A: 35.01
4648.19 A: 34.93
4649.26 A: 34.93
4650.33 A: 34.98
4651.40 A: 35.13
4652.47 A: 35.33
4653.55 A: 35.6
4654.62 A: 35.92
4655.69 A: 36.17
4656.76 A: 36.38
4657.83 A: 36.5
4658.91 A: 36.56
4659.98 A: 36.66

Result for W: 35.97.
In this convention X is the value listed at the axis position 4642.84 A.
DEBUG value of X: 35.67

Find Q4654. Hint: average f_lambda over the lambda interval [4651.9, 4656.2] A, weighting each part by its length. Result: 35.7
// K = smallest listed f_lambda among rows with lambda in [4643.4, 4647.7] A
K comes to 35.01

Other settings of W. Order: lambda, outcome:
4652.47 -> 35.33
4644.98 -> 35.3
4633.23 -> 36.73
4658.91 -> 36.56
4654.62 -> 35.92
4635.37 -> 36.64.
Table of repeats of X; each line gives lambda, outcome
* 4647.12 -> 35.01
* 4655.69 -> 36.17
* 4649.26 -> 34.93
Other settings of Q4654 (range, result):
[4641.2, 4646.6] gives 35.5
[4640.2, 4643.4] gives 35.9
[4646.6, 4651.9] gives 35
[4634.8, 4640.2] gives 36.4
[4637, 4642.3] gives 36.1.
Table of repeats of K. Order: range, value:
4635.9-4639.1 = 36.27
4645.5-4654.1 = 34.93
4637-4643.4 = 35.67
